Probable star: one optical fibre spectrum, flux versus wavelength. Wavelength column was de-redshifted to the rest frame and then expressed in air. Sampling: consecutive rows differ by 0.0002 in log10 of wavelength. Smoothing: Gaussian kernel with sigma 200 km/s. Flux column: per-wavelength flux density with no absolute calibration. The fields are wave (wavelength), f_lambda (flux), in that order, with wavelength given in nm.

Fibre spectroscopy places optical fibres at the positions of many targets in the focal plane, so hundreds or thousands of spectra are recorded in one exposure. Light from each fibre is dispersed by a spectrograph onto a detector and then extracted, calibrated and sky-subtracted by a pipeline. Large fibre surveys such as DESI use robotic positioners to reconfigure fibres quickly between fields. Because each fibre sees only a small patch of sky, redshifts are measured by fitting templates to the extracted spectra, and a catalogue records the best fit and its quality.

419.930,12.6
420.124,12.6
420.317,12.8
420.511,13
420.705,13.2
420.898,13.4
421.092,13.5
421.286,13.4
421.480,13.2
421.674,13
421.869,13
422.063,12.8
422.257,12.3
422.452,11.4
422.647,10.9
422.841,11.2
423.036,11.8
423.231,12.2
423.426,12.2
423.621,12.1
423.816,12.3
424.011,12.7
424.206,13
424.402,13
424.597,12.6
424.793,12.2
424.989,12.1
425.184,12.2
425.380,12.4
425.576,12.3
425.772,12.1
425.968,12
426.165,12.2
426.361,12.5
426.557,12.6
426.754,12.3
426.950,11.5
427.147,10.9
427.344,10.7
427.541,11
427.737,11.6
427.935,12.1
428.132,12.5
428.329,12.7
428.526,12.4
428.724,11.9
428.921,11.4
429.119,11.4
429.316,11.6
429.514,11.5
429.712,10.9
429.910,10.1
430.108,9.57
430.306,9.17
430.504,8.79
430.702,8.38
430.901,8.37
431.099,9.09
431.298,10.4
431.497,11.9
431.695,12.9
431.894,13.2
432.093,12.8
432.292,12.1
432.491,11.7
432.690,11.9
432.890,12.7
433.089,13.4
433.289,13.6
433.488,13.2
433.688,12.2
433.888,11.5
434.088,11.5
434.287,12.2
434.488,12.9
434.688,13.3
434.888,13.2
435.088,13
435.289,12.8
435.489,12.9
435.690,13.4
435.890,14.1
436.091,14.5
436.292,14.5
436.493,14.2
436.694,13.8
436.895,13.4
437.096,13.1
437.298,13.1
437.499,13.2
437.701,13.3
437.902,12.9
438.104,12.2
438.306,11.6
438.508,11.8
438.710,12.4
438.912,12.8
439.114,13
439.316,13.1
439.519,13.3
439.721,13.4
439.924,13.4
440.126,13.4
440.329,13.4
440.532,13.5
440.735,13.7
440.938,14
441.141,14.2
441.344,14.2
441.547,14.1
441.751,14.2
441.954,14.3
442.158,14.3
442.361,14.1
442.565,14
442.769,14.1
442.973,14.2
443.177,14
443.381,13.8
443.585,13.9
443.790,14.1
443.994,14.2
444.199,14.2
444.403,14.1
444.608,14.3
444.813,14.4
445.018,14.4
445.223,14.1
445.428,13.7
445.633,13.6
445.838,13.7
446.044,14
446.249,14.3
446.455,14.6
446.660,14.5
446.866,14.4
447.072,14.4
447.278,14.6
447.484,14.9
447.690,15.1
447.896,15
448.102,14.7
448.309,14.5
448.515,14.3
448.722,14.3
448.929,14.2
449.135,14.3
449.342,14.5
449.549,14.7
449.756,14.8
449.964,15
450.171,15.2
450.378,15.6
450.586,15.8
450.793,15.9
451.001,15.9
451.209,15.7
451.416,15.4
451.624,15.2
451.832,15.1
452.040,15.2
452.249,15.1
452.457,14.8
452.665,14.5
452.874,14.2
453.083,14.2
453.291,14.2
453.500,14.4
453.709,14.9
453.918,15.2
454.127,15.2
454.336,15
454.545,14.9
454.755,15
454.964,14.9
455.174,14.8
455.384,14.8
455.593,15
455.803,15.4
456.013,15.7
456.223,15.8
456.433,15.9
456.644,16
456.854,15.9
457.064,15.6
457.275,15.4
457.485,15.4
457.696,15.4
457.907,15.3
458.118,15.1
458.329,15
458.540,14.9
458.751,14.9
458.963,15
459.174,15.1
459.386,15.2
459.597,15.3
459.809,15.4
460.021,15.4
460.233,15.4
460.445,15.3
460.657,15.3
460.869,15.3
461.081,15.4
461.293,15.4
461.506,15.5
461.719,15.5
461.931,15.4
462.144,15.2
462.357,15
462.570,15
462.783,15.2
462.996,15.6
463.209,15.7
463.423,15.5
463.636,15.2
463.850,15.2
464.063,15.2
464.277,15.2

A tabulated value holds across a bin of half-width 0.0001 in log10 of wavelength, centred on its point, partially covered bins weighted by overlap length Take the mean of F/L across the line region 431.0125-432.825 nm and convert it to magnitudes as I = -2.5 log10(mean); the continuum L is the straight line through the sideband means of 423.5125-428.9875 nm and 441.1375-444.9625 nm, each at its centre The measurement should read 0.09 mag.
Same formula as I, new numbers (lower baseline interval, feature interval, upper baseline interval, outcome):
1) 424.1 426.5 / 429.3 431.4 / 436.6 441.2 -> 0.285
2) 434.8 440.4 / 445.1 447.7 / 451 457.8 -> -0.005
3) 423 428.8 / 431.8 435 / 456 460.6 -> 0.026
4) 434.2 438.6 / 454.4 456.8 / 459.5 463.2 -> -0.033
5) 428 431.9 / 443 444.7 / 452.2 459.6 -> -0.076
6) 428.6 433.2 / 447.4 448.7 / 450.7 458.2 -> -0.049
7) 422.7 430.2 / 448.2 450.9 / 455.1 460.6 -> -0.032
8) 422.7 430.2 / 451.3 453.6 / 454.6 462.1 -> -0.006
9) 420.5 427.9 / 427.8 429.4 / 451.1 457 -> 0.061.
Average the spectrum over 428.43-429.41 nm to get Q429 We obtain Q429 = 11.7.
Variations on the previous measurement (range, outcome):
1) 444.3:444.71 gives 14.2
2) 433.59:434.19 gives 11.7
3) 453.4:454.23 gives 14.9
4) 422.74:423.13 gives 11.5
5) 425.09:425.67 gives 12.3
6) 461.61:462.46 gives 15.3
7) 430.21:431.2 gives 8.76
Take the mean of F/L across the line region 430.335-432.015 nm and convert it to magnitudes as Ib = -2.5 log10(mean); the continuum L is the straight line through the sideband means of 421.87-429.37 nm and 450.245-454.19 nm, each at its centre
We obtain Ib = 0.22 mag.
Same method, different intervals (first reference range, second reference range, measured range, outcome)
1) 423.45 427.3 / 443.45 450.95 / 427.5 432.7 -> 0.143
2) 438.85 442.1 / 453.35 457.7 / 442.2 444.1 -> -0.009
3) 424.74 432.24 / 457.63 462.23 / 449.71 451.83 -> -0.097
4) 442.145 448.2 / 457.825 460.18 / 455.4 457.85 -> -0.040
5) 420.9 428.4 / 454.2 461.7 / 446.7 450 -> -0.014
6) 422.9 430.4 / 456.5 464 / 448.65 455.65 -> -0.034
